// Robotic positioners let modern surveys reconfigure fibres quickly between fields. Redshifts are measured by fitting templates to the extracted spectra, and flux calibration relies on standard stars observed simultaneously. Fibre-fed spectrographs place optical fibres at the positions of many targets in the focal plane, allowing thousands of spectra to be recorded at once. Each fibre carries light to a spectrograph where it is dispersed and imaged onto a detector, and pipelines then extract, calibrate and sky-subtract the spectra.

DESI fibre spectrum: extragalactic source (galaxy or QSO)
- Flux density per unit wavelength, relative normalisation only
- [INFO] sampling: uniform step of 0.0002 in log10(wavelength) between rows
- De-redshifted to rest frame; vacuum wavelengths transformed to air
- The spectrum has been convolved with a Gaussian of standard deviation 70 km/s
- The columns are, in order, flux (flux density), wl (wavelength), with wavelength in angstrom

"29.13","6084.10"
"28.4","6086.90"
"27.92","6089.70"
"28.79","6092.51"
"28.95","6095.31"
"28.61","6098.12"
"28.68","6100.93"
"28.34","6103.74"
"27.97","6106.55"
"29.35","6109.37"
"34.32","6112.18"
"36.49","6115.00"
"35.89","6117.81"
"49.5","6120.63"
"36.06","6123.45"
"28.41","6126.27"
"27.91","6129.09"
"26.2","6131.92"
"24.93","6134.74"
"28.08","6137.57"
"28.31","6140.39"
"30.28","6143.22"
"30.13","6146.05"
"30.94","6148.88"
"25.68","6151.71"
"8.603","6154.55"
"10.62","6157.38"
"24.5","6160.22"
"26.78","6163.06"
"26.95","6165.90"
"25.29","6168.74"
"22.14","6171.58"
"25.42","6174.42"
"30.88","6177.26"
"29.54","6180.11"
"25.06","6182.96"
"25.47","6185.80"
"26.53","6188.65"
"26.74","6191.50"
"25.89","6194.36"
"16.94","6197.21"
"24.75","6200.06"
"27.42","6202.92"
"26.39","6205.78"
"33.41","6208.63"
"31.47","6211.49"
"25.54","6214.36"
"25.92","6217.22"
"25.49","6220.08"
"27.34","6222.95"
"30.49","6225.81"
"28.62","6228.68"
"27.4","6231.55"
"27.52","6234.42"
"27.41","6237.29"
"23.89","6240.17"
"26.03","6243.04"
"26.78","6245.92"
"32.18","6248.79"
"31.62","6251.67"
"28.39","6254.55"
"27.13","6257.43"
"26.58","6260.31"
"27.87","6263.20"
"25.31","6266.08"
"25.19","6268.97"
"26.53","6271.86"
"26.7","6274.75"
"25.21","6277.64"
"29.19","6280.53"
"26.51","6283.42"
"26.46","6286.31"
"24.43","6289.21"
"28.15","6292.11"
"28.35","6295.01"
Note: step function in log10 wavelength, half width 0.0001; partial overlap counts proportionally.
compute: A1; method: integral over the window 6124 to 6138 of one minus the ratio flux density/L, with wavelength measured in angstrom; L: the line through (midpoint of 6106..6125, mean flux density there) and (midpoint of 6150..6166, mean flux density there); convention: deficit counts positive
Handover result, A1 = 1.2 angstrom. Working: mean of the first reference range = 35.9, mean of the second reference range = 20.2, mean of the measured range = 27.6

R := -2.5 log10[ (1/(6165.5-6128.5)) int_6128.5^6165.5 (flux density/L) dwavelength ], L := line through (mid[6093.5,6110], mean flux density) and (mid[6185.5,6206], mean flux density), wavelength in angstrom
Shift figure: 0.086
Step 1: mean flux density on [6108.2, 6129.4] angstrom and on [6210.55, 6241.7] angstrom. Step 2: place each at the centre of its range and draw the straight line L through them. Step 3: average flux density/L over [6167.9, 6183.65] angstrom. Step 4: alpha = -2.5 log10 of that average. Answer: 0.17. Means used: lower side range 35.2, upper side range 27.3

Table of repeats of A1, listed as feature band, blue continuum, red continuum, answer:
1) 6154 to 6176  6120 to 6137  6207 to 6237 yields 6.0 angstrom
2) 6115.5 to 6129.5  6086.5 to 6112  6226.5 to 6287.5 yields -3.7 angstrom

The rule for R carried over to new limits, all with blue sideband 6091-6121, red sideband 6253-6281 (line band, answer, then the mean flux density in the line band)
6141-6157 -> 0.246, 24.3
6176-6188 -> 0.070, 27.6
